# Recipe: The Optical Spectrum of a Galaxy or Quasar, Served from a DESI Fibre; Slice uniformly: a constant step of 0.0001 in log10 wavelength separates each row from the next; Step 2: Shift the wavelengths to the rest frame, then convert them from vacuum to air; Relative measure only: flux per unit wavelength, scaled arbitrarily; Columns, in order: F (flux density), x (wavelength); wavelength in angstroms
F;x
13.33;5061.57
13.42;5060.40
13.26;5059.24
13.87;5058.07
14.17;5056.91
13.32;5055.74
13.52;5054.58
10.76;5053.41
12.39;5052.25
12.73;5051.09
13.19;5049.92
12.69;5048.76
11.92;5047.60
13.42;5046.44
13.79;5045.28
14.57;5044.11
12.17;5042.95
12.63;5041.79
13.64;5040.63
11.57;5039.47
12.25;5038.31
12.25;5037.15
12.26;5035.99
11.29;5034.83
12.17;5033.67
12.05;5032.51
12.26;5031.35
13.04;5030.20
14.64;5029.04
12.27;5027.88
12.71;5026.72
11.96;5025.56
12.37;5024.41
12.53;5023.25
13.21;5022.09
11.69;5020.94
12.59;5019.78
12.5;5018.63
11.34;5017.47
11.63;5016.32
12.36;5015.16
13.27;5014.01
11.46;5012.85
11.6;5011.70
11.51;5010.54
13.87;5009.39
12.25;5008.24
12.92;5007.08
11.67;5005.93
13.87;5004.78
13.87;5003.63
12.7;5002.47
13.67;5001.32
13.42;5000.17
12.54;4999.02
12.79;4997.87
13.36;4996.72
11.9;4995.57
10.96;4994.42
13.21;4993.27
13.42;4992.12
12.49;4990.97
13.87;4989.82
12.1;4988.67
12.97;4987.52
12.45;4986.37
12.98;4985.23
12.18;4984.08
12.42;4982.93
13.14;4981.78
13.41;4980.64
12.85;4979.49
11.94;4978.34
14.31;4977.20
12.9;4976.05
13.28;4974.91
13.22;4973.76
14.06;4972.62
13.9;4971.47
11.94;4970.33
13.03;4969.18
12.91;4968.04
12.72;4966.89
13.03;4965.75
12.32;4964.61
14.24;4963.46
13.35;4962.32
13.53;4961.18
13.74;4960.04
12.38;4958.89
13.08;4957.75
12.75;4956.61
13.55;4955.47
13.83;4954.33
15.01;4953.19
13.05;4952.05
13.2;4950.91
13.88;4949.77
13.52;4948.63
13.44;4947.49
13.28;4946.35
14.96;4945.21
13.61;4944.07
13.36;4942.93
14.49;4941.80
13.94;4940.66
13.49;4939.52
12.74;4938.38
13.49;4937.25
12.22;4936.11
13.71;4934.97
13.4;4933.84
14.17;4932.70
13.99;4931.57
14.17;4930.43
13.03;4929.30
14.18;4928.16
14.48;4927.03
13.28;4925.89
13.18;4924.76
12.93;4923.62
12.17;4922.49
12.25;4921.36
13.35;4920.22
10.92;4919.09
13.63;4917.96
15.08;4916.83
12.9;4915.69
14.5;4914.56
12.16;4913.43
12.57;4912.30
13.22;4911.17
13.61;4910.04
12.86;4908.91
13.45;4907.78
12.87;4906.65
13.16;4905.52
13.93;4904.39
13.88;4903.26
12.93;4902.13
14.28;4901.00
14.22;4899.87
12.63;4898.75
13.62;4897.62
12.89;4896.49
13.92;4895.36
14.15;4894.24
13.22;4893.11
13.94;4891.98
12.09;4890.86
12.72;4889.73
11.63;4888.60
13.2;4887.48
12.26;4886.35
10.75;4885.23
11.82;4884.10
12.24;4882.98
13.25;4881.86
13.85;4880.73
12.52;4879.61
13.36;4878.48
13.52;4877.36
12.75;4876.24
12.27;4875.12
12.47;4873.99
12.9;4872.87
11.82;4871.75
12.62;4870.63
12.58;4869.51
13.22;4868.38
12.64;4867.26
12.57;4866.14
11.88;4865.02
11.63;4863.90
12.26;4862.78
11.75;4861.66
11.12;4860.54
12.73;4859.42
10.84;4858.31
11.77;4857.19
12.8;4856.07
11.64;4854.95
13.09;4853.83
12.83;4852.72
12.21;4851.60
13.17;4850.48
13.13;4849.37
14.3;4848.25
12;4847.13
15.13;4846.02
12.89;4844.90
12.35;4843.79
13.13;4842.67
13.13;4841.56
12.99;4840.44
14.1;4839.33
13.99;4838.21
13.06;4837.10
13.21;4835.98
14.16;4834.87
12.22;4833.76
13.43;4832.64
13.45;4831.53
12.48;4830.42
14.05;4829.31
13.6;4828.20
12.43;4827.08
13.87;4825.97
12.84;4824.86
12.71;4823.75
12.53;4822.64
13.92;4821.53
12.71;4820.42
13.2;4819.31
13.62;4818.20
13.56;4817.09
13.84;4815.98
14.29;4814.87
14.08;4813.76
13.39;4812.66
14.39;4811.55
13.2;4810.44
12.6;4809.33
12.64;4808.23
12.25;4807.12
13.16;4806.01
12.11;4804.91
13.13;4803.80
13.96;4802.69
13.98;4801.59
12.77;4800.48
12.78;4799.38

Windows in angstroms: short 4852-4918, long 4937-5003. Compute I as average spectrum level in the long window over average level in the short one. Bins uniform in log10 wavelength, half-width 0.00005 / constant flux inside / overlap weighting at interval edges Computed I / 1.03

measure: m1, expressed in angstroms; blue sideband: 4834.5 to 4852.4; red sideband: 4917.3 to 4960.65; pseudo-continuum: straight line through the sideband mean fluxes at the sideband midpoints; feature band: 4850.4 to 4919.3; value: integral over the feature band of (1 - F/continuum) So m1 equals 2.8 angstroms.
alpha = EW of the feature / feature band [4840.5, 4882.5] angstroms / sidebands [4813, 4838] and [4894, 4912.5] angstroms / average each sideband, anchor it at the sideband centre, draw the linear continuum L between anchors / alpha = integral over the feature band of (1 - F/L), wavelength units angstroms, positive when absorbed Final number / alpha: 2.3 angstroms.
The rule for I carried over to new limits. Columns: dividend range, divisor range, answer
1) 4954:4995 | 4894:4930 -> 0.98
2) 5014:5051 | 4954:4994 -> 0.96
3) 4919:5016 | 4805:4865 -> 1.01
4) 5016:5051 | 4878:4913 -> 0.96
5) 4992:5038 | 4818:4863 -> 0.97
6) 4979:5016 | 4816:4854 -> 0.96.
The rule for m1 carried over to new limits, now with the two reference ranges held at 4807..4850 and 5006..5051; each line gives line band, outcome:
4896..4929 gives -0.8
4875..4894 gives 0.6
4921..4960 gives -1.9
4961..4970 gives -0.2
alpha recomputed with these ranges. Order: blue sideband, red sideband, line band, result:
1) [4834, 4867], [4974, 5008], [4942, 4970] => -1.23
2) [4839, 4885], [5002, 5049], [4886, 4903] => -0.78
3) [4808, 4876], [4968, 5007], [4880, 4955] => -2.13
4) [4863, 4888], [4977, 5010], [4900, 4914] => -0.71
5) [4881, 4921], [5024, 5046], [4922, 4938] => -0.58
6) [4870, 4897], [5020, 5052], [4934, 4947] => -0.87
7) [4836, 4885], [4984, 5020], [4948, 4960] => -0.75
